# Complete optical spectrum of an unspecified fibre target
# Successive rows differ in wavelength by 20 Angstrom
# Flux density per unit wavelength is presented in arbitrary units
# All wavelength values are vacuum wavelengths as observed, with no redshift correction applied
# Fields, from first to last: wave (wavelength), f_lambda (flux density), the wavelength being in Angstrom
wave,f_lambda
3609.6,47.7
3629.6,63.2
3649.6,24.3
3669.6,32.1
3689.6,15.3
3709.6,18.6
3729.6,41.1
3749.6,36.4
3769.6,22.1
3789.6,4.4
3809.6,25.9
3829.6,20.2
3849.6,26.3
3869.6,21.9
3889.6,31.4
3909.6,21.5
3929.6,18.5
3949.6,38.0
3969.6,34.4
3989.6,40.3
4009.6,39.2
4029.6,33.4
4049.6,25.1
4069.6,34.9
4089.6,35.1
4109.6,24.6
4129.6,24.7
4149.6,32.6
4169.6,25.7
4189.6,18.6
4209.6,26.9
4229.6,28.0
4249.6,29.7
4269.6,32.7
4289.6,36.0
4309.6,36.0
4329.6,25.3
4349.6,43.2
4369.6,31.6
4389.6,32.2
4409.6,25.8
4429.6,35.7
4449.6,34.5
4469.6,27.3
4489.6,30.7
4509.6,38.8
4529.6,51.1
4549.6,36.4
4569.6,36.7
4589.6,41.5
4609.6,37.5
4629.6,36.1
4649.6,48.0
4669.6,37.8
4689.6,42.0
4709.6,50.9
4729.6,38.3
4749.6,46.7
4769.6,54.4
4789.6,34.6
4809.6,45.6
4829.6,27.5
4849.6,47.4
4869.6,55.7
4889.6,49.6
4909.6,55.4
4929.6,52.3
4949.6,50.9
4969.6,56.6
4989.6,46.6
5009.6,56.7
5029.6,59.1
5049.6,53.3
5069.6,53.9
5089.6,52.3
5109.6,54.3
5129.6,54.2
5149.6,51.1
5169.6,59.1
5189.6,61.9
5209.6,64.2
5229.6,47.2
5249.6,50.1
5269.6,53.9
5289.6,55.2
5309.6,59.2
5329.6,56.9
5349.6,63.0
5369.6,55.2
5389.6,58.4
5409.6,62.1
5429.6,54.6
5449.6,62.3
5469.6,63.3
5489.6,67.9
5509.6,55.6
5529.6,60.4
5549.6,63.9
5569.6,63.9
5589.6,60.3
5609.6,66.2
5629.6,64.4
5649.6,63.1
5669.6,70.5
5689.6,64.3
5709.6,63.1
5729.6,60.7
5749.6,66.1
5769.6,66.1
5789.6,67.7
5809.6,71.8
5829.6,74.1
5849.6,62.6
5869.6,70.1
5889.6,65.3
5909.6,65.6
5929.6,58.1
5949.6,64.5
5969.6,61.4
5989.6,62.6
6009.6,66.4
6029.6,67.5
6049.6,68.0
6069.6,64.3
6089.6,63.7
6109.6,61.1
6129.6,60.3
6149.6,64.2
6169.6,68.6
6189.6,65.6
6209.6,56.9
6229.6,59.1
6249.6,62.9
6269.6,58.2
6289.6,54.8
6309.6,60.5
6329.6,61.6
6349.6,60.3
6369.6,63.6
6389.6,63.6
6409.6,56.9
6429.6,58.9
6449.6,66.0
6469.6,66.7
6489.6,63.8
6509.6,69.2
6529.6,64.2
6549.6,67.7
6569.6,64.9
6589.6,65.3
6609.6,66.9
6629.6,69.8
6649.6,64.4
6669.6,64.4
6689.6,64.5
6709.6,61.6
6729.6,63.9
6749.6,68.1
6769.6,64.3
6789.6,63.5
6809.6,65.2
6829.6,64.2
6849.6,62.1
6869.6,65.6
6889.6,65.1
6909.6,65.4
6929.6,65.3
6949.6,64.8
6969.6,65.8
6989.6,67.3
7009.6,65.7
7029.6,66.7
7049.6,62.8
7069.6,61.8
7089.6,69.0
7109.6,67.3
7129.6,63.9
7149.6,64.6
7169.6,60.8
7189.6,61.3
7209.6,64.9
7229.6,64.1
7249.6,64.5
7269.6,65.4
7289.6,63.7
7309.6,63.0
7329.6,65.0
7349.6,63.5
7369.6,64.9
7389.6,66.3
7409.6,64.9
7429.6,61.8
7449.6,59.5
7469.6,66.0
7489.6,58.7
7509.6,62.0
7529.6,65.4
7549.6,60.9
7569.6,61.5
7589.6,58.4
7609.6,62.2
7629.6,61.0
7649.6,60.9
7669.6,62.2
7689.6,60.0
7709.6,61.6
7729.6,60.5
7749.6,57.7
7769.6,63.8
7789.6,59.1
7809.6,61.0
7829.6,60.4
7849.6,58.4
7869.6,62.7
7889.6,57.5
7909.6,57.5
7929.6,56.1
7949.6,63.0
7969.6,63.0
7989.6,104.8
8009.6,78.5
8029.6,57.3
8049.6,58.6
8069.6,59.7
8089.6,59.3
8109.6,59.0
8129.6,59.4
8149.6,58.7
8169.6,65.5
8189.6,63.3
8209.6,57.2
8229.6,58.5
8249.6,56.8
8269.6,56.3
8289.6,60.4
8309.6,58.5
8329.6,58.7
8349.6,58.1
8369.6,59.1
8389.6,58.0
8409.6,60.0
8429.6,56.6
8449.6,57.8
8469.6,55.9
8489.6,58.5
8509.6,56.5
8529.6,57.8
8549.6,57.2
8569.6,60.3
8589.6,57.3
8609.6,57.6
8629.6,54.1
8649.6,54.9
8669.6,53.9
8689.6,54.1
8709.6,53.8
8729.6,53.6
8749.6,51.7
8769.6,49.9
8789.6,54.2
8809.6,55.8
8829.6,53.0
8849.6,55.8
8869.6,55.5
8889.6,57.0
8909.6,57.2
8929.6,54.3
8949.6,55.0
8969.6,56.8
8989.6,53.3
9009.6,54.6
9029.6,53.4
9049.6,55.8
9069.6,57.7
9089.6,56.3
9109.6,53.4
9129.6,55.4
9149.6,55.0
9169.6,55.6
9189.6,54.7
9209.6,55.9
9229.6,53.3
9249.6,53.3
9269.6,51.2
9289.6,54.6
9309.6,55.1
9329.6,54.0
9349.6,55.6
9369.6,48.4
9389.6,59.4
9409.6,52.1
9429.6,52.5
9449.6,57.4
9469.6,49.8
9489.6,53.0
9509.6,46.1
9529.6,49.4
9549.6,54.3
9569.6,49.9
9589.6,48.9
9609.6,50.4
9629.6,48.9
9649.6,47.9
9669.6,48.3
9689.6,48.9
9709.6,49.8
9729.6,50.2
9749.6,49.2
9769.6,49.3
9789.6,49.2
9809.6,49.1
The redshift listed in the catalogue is 0.22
